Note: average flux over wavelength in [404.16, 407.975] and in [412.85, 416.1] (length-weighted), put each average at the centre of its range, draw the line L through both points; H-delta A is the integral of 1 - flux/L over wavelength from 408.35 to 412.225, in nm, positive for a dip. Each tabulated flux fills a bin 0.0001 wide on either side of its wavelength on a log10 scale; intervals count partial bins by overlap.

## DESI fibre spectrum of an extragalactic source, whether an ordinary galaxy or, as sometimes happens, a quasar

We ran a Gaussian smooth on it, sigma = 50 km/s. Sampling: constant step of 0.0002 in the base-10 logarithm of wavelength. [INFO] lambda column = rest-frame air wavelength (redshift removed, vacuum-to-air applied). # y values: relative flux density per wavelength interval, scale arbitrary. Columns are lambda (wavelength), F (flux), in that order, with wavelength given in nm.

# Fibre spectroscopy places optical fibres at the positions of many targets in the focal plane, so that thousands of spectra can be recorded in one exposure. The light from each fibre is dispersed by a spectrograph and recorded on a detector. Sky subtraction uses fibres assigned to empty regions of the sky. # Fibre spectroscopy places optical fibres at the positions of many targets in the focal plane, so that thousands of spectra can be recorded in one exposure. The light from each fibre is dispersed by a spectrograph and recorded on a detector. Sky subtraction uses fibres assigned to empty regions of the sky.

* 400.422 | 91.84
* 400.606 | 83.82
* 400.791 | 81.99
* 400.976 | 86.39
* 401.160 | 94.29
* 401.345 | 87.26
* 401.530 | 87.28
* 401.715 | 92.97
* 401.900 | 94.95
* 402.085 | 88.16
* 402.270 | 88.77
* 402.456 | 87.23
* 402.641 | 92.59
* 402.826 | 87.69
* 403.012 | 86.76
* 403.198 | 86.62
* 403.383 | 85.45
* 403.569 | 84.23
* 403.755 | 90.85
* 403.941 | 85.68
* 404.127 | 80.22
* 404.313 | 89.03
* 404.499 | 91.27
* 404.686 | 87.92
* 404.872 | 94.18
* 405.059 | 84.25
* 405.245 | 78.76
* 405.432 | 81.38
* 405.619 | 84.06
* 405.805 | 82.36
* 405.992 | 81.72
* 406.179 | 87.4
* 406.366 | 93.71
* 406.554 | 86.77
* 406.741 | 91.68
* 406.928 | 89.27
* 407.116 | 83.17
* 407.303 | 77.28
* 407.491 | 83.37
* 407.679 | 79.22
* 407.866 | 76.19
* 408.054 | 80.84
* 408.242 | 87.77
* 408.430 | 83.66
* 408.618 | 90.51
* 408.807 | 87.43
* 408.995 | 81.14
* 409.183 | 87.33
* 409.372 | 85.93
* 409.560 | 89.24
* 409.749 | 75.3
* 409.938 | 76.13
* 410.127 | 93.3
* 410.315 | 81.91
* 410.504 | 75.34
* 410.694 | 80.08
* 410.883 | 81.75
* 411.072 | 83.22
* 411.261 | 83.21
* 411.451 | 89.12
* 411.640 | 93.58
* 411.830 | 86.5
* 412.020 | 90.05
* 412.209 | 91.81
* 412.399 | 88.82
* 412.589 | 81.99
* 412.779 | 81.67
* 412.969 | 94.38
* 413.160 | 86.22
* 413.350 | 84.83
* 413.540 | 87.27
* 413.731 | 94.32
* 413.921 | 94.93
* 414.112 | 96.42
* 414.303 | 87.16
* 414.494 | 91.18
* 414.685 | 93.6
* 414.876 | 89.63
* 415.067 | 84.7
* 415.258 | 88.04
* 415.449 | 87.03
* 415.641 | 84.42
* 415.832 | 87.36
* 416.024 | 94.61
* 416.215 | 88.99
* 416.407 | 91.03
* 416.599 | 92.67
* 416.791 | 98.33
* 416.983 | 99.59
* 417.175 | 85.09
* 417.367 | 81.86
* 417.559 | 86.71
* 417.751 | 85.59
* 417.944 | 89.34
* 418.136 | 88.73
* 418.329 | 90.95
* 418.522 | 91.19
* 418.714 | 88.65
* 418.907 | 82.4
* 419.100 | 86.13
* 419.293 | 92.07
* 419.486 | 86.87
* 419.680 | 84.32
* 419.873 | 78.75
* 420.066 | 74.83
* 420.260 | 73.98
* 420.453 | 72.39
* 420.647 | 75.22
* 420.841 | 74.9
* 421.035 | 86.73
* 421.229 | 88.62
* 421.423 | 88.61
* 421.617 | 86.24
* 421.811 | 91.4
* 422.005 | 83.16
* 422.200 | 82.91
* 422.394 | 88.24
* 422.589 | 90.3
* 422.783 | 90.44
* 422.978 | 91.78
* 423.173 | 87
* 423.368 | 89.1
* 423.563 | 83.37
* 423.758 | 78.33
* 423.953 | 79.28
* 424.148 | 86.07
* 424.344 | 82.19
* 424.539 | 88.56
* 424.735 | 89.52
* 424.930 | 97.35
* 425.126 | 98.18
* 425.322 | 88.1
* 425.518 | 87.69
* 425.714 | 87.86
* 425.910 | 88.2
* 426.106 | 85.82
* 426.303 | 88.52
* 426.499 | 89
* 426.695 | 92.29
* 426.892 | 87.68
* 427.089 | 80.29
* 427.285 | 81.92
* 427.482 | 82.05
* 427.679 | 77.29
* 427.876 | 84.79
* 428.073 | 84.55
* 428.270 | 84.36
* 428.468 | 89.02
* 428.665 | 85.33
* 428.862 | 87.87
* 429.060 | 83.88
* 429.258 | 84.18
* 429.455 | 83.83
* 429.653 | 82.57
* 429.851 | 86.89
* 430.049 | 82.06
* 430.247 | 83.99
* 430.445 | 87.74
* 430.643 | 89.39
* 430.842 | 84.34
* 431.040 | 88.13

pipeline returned 0.11 nm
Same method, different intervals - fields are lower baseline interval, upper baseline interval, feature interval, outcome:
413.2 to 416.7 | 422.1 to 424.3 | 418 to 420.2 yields 0.054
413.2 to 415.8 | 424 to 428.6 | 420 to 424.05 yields 0.187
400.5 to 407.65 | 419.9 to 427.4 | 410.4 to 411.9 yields 0.040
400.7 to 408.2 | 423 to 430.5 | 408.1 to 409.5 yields 0.002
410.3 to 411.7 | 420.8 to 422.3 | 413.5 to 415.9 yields -0.159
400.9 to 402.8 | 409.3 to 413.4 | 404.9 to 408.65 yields 0.140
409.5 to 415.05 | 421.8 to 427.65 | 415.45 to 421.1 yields 0.066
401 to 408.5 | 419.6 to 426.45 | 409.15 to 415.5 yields -0.070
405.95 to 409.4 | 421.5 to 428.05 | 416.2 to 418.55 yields -0.109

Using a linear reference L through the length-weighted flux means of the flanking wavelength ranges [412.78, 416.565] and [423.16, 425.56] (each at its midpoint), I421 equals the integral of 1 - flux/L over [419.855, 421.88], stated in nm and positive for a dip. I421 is 0.163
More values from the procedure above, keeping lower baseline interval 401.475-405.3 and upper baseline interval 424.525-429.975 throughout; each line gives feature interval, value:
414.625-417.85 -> -0.08 nm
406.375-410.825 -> 0.20 nm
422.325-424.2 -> 0.01 nm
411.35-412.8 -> -0.01 nm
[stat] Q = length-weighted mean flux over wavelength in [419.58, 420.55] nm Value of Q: 76.9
